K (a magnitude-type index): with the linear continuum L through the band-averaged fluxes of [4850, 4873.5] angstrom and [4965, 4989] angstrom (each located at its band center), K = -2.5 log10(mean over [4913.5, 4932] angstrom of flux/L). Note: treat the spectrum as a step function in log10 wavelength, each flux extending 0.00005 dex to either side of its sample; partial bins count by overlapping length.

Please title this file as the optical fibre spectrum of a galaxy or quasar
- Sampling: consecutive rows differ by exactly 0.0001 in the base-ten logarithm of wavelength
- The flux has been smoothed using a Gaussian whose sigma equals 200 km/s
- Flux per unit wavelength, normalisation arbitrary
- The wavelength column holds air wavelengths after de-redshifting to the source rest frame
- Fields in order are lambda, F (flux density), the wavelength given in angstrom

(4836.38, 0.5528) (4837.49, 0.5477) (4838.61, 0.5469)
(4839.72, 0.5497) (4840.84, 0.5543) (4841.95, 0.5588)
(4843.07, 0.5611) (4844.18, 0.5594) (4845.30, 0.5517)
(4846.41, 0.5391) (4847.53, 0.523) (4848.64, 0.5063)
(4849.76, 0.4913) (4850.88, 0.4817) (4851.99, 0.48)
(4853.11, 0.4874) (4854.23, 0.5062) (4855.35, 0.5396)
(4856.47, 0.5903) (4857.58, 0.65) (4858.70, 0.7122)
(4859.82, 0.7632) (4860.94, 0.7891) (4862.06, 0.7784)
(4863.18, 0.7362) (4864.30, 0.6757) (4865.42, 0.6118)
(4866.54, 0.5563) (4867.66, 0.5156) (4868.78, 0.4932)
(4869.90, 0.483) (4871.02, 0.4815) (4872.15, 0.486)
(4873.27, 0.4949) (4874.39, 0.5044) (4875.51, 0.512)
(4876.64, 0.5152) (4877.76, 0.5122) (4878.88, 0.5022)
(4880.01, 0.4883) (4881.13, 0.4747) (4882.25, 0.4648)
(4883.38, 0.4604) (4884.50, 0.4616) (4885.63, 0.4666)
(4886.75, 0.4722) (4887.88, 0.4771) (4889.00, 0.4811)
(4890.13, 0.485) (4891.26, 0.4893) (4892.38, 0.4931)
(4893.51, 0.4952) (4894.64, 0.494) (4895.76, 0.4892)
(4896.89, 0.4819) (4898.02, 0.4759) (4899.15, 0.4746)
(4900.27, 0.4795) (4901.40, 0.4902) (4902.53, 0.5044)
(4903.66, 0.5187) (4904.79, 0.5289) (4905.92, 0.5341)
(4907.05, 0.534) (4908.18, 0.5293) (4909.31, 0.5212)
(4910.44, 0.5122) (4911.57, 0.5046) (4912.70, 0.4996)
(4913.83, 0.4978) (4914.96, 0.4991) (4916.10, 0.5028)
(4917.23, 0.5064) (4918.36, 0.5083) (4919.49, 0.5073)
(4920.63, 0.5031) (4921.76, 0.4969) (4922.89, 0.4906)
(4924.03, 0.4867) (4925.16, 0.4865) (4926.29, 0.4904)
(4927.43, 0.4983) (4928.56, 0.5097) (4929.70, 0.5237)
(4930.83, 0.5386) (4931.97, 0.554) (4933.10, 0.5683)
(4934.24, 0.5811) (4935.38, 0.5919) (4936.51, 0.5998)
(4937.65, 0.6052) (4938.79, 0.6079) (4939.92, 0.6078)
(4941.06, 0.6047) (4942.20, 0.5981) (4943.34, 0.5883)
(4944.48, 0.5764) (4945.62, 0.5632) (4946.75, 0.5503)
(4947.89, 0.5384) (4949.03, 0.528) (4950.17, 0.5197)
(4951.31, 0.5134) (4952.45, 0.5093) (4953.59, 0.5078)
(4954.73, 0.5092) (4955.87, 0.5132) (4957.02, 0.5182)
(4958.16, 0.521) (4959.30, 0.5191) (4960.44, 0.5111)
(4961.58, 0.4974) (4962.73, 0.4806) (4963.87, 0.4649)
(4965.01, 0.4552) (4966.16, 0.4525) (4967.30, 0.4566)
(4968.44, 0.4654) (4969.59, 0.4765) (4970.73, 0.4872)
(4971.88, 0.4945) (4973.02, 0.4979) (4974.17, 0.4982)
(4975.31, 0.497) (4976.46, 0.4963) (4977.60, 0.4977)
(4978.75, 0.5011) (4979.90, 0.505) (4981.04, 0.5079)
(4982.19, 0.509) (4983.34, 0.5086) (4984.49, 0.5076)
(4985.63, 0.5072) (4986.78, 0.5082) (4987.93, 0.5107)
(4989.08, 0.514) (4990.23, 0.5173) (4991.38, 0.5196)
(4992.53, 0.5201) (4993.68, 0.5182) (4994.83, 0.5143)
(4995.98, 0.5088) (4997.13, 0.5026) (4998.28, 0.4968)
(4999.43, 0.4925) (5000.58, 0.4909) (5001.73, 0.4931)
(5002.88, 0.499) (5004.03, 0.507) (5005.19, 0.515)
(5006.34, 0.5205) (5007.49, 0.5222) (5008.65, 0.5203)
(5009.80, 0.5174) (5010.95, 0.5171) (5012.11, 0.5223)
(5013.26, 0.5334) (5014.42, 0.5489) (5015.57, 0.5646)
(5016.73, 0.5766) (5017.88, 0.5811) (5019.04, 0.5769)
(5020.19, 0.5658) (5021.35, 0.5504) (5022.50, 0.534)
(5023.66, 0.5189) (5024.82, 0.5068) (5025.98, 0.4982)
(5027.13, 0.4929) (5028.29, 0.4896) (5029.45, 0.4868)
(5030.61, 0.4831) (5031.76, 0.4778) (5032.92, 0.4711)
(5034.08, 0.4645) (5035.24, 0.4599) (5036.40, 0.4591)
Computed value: 0.07 mag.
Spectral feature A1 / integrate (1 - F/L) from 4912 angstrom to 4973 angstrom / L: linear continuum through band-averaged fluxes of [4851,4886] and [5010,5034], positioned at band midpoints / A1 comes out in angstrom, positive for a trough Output 2.0 angstrom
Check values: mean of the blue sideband 0.554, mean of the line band 0.522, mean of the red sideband 0.523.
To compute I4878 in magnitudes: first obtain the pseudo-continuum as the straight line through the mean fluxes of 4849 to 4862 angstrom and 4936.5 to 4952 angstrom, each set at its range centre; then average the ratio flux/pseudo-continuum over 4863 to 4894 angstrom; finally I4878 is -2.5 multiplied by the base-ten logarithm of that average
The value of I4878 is 0.16 mag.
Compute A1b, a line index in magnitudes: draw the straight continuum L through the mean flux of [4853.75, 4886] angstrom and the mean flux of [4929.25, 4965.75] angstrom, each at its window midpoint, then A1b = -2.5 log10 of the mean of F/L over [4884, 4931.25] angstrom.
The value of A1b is 0.11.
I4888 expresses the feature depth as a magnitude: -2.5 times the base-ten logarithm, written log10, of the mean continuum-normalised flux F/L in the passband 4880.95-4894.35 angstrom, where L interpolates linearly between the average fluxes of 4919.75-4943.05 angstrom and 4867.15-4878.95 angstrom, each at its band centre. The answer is 0.08 mag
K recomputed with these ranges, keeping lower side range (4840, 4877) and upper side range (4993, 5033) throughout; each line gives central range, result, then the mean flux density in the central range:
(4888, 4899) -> 0.14 mag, 0.486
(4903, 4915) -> 0.07 mag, 0.517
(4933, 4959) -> -0.03 mag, 0.557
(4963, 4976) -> 0.12 mag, 0.477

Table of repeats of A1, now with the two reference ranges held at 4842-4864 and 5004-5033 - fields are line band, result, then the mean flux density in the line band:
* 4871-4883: 1.81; 0.494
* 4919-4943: 0.60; 0.546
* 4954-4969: 1.59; 0.49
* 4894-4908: 1.74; 0.501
